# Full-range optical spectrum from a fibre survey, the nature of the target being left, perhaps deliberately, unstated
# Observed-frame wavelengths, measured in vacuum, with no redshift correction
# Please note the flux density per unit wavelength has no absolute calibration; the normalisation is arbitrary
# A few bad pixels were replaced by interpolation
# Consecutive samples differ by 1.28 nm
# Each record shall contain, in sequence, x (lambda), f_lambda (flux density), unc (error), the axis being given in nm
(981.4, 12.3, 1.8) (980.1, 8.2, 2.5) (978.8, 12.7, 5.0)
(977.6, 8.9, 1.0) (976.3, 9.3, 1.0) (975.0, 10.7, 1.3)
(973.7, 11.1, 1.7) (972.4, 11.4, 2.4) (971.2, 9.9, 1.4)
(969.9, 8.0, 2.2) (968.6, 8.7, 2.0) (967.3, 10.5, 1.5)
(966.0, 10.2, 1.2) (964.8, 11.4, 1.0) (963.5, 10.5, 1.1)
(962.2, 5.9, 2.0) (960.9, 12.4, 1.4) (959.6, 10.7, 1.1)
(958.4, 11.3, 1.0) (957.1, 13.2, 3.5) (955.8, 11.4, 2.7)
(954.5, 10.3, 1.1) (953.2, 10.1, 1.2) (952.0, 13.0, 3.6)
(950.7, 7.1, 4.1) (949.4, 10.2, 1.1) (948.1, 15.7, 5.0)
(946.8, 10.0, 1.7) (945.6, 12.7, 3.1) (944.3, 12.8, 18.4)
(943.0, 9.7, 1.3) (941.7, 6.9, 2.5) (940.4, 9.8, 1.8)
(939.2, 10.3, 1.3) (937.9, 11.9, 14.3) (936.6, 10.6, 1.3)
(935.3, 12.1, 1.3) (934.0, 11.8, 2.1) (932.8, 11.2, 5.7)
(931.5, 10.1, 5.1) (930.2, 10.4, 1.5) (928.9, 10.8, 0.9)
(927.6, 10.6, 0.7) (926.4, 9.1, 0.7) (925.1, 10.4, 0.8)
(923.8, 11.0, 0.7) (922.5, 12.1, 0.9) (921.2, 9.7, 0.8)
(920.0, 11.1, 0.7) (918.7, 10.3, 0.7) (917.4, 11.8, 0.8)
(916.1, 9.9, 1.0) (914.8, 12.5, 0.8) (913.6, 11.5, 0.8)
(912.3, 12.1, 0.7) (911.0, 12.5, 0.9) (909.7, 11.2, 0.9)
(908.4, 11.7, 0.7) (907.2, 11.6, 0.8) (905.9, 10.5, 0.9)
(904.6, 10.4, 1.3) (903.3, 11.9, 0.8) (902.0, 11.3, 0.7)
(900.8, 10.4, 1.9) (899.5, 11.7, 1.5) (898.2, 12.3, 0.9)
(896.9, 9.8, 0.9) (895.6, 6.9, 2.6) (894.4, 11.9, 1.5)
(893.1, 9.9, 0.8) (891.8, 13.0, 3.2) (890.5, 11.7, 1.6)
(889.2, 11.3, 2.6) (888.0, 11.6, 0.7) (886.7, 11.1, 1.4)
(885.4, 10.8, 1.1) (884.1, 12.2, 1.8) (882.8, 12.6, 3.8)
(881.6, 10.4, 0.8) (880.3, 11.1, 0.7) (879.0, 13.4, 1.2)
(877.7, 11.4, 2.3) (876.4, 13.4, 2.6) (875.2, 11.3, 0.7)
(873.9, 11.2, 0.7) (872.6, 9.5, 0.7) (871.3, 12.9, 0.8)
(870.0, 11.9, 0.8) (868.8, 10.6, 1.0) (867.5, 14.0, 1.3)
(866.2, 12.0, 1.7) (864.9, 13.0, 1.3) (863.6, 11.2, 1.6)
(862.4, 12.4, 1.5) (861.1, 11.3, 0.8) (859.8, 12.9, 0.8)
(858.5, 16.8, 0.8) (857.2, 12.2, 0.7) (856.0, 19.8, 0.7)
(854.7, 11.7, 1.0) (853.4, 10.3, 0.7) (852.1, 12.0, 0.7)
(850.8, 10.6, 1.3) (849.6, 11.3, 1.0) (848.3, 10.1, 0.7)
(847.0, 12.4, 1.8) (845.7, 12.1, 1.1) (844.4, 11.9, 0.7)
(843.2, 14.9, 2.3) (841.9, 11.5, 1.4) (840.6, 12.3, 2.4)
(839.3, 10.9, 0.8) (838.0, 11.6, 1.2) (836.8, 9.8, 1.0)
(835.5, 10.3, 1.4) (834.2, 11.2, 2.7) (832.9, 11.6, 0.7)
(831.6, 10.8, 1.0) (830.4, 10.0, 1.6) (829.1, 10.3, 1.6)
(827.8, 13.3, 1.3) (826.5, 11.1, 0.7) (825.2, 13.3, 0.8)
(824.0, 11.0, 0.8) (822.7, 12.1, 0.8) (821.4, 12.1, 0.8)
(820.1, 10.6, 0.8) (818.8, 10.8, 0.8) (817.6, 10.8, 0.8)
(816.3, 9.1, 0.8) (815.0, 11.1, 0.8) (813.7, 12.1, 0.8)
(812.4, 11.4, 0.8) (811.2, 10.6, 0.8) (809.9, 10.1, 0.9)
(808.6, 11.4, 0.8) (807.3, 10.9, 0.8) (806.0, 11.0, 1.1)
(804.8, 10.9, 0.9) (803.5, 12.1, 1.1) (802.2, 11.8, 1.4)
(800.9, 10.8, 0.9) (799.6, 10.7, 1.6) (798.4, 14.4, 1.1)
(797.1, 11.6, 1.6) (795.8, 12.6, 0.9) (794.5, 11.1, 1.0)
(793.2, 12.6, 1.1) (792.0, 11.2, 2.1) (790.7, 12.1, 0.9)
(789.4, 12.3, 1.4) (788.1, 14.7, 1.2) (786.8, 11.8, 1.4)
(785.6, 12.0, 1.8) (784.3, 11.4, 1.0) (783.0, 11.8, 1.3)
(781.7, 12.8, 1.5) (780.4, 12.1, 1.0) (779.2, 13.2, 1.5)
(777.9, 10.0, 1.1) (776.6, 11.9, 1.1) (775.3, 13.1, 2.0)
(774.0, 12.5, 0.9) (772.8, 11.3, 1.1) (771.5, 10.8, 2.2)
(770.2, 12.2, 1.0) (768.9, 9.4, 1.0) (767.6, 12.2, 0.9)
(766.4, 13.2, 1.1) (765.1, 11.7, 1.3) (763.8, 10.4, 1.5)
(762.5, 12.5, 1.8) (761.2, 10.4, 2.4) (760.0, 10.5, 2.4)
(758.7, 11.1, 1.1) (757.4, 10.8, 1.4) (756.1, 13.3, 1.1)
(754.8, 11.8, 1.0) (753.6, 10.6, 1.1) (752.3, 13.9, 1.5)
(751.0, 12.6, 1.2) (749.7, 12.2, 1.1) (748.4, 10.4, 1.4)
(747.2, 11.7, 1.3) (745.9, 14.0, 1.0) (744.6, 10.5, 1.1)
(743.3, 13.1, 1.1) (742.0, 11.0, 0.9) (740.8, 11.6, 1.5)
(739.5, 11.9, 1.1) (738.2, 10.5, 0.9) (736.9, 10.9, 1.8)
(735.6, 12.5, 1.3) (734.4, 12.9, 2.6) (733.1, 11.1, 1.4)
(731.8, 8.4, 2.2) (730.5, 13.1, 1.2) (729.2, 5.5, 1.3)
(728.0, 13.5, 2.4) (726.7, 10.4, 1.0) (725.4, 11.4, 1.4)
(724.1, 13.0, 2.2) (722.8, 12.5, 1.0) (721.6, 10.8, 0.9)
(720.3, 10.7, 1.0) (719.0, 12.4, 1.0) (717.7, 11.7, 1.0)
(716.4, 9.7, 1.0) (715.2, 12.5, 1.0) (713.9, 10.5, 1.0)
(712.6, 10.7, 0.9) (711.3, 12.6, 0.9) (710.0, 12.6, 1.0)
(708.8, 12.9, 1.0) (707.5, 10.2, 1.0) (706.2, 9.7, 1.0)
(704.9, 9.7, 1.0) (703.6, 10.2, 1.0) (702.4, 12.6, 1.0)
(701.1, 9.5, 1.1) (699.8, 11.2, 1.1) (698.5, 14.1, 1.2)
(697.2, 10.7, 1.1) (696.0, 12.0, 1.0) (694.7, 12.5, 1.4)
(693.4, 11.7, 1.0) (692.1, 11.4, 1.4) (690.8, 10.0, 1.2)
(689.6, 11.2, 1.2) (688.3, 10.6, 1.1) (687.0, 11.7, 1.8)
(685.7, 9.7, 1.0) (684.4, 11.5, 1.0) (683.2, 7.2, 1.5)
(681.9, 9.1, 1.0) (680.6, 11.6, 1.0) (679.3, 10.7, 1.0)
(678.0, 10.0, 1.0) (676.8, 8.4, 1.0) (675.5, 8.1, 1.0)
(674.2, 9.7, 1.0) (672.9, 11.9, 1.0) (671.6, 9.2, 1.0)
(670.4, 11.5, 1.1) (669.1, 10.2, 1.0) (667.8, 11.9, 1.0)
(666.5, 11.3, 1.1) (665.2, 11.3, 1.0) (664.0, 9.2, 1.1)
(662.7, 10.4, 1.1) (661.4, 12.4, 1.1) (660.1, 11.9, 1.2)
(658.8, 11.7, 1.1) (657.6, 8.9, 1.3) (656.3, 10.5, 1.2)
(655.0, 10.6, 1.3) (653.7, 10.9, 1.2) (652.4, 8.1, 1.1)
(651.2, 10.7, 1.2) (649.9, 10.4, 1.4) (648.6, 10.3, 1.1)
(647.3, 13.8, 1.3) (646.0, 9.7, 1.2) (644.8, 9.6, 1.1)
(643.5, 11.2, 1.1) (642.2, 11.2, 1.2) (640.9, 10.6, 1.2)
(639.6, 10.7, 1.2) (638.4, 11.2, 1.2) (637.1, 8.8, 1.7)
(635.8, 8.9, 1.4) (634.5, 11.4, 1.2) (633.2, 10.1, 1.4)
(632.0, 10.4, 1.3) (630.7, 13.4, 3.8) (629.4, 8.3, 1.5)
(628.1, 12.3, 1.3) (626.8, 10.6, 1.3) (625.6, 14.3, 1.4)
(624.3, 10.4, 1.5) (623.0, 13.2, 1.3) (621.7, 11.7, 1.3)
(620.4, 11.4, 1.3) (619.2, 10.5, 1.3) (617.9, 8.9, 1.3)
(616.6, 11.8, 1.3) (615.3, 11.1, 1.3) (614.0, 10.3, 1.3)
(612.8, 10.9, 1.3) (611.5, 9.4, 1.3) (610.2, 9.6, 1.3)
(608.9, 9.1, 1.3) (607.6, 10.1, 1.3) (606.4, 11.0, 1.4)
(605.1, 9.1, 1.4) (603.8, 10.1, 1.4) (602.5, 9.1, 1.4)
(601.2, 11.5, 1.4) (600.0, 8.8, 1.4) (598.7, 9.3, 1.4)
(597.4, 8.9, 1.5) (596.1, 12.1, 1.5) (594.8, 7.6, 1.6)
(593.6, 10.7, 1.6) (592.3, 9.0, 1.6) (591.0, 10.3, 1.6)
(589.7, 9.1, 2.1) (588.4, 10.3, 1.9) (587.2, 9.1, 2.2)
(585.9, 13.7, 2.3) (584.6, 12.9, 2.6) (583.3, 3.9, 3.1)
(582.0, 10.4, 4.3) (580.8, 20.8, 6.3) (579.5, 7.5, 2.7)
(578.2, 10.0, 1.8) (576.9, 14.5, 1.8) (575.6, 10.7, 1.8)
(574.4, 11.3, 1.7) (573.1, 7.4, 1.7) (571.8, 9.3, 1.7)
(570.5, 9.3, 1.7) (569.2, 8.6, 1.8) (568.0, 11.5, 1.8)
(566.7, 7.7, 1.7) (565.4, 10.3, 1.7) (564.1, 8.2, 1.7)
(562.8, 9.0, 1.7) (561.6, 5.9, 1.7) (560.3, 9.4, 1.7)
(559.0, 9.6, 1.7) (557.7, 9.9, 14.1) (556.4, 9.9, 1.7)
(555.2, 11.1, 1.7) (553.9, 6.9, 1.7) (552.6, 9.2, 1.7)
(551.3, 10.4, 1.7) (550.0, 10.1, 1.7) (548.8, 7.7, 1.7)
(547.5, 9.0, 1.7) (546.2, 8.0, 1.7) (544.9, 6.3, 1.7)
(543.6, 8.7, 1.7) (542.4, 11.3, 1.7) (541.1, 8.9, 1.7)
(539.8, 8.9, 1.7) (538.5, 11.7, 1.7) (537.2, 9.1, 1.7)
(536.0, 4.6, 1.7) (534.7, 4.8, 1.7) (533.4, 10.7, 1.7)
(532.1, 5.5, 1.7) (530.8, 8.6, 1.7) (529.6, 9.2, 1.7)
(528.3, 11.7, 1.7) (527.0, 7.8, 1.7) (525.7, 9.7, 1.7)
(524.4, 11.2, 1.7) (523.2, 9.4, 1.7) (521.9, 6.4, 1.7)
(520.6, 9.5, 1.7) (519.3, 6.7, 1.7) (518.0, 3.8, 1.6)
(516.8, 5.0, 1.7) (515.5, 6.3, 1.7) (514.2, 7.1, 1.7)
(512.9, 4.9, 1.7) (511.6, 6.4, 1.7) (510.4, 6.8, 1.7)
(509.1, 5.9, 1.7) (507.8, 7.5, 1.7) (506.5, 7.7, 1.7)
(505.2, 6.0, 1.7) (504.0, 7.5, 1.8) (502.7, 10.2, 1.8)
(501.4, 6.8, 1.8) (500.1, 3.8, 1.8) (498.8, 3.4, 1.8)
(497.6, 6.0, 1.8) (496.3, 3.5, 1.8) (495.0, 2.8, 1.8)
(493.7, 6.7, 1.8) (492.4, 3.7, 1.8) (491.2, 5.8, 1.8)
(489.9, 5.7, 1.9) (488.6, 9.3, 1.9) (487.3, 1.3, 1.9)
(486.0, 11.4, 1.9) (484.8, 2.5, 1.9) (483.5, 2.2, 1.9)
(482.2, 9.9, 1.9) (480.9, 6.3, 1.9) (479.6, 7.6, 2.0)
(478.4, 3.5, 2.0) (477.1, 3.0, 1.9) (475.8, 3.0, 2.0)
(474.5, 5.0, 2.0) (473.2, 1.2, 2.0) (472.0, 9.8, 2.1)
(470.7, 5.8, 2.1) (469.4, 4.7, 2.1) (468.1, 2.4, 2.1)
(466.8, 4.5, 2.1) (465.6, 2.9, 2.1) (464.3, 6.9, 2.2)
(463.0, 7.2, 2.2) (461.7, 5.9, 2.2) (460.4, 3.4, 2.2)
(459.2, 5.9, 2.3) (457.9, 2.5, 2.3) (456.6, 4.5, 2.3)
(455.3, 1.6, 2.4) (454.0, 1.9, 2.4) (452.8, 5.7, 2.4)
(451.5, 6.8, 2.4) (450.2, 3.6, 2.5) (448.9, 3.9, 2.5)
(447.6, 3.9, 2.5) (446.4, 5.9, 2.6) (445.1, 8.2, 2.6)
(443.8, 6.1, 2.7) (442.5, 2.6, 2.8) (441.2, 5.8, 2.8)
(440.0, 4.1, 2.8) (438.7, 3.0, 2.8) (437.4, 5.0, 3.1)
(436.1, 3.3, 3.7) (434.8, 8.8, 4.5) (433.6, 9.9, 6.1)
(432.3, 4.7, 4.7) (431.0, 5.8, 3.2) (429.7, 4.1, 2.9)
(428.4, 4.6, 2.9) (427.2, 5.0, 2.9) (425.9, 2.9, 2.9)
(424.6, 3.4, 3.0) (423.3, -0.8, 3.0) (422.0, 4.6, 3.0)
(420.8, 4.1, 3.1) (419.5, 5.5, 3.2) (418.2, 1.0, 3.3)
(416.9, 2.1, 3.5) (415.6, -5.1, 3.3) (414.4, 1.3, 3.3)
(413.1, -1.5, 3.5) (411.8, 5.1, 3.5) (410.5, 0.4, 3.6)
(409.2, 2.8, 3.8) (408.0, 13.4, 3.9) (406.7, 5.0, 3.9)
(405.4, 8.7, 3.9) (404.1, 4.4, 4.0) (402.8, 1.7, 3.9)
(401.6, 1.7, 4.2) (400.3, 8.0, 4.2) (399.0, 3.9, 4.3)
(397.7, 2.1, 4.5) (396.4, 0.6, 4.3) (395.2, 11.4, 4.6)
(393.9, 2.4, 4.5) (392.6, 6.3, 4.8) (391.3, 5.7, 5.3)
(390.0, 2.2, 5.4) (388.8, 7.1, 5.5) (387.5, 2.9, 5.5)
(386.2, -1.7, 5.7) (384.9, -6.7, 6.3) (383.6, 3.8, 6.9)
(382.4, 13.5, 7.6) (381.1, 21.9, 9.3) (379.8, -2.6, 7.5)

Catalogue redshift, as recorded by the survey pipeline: 0.30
